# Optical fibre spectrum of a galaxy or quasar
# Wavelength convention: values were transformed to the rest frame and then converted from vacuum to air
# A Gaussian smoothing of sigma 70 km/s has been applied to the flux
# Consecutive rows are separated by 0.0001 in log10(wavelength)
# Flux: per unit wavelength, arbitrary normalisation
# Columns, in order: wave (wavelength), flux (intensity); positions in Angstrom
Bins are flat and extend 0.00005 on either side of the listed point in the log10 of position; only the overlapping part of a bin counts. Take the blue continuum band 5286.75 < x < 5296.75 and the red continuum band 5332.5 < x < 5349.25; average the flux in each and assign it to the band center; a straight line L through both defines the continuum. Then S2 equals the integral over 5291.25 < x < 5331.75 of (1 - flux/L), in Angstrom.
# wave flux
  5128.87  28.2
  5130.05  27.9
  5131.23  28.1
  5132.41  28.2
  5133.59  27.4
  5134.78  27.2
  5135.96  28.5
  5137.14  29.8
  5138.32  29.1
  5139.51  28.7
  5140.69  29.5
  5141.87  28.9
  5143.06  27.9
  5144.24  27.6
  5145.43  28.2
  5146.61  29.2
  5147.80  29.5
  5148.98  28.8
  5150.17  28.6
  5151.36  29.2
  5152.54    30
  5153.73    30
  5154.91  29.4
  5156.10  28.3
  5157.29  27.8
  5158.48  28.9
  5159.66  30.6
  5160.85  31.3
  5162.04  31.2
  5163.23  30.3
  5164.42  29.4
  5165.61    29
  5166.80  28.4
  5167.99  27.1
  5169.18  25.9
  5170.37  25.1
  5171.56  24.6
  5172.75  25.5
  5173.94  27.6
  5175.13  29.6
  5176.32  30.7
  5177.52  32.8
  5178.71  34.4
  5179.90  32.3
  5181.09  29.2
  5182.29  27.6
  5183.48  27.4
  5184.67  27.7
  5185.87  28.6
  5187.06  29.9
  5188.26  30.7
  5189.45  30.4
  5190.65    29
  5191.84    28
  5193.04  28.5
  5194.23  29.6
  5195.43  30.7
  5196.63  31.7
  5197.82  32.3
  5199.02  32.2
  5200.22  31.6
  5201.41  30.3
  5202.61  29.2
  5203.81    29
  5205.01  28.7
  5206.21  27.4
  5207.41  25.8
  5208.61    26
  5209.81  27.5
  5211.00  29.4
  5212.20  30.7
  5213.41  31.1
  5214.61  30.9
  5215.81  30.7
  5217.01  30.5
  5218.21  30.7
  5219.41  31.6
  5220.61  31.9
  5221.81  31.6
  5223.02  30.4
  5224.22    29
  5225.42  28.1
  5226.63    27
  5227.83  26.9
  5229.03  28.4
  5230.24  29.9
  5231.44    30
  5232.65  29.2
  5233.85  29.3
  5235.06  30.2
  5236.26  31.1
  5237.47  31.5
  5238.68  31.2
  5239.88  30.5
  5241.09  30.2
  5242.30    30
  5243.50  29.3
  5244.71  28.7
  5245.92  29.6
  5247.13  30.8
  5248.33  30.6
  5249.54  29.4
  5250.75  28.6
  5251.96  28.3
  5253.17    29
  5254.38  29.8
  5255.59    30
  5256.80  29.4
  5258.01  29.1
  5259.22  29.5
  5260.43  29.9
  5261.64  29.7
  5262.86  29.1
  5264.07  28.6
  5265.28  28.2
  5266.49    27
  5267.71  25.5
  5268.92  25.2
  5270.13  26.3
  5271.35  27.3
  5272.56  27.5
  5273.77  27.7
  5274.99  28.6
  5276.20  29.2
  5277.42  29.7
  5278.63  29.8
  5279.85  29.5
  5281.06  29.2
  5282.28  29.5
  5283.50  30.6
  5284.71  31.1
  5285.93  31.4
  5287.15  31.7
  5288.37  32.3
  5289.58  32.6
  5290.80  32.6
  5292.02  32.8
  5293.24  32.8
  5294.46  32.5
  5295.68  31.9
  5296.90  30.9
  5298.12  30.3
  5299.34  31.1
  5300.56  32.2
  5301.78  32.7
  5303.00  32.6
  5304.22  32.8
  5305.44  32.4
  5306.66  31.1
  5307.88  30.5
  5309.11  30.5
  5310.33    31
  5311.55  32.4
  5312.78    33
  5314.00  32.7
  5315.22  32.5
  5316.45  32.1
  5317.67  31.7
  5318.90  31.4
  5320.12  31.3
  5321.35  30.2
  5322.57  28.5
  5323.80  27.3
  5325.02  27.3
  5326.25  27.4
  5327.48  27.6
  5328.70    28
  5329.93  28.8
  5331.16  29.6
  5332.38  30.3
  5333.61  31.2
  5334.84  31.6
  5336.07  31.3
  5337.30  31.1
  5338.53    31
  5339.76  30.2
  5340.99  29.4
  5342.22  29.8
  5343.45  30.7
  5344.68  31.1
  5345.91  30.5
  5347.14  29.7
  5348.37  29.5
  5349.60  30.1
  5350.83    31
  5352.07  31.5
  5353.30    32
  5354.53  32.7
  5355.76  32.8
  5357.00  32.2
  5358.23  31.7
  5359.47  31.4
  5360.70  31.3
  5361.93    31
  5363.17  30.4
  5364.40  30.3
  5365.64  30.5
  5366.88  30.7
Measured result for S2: 0.91 Angstrom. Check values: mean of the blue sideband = 32.3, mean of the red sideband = 30.5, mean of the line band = 30.9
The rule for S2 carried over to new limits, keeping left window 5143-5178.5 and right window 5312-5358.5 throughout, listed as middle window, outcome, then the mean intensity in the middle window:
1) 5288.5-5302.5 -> -0.9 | 32.1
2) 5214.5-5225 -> -0.5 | 30.8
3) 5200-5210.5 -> 0.4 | 28.3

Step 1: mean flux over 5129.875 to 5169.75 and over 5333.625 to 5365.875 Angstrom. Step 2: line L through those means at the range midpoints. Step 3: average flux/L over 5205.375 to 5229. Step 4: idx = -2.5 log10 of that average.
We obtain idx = 0.01 mag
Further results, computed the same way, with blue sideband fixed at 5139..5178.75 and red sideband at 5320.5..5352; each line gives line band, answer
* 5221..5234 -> 0.00 mag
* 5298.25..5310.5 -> -0.07 mag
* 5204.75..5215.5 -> 0.02 mag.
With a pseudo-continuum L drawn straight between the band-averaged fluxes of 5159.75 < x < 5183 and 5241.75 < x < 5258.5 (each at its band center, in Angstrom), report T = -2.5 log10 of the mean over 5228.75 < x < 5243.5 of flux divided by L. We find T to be -0.03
